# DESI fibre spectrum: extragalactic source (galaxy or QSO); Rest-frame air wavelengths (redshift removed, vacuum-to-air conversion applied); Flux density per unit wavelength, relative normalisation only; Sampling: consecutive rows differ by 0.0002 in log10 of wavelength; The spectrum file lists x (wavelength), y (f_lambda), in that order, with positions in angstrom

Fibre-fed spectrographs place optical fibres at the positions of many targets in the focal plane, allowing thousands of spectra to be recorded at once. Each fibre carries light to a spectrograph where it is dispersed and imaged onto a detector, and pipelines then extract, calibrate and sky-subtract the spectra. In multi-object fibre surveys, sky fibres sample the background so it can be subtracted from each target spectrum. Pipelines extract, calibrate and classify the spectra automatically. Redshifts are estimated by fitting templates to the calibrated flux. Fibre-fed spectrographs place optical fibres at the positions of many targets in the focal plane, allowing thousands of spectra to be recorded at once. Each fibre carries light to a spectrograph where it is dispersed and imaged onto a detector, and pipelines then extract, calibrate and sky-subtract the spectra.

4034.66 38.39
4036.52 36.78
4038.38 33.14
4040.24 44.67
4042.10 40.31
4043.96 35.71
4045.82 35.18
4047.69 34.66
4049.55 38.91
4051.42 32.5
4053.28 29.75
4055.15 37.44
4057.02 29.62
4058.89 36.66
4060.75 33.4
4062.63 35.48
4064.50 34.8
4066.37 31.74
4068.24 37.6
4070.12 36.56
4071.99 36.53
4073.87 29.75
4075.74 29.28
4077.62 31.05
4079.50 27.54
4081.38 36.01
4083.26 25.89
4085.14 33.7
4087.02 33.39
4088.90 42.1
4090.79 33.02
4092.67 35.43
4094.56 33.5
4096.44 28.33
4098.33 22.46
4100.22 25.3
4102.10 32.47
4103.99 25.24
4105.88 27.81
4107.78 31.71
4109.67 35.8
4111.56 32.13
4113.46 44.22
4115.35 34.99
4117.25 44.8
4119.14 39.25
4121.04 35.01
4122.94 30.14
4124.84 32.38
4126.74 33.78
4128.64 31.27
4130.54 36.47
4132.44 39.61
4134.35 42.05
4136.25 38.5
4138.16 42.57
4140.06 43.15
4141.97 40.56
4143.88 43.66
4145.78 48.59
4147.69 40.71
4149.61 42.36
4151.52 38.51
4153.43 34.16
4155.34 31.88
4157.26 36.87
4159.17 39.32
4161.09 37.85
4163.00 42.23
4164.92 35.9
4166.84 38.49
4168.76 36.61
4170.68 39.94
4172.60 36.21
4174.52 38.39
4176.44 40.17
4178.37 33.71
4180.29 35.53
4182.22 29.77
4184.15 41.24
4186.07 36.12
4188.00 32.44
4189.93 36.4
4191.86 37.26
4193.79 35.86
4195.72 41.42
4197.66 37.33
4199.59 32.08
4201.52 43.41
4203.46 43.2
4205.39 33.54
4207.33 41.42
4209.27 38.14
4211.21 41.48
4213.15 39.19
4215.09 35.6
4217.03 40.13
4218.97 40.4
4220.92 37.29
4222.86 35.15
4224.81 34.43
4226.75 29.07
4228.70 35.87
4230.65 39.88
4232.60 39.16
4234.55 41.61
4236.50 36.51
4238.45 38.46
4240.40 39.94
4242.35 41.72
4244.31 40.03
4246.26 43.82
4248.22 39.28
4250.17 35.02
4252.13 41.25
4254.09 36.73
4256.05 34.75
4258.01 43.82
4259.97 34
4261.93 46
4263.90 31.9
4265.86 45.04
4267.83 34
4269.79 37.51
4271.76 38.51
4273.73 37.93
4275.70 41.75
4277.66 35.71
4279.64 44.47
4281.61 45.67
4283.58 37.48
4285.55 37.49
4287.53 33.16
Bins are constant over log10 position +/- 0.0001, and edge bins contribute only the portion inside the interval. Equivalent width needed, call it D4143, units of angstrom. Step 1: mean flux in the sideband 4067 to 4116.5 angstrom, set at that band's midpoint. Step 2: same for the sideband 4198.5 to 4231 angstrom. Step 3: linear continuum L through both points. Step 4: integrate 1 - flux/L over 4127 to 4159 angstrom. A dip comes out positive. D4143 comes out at -4.4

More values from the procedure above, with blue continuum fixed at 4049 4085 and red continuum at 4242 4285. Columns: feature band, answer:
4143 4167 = -2.27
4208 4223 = -0.34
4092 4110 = 2.47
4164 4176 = -0.44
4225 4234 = 0.50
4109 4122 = -1.28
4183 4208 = -0.36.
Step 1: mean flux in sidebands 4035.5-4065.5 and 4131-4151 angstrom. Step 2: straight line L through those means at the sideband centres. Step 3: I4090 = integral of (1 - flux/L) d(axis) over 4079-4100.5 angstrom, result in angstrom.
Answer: 3.7 angstrom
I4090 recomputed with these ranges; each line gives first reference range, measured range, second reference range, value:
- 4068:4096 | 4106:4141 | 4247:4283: -2.3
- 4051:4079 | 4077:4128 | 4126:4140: 4.5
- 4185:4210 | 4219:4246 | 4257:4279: 0.2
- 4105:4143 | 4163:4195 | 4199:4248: 0.9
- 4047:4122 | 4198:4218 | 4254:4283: -0.8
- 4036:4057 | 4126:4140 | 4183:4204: -0.4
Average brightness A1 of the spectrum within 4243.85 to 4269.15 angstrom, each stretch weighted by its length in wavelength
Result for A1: 38.9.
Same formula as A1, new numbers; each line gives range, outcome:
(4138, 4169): 39.6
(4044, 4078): 34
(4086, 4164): 36.2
